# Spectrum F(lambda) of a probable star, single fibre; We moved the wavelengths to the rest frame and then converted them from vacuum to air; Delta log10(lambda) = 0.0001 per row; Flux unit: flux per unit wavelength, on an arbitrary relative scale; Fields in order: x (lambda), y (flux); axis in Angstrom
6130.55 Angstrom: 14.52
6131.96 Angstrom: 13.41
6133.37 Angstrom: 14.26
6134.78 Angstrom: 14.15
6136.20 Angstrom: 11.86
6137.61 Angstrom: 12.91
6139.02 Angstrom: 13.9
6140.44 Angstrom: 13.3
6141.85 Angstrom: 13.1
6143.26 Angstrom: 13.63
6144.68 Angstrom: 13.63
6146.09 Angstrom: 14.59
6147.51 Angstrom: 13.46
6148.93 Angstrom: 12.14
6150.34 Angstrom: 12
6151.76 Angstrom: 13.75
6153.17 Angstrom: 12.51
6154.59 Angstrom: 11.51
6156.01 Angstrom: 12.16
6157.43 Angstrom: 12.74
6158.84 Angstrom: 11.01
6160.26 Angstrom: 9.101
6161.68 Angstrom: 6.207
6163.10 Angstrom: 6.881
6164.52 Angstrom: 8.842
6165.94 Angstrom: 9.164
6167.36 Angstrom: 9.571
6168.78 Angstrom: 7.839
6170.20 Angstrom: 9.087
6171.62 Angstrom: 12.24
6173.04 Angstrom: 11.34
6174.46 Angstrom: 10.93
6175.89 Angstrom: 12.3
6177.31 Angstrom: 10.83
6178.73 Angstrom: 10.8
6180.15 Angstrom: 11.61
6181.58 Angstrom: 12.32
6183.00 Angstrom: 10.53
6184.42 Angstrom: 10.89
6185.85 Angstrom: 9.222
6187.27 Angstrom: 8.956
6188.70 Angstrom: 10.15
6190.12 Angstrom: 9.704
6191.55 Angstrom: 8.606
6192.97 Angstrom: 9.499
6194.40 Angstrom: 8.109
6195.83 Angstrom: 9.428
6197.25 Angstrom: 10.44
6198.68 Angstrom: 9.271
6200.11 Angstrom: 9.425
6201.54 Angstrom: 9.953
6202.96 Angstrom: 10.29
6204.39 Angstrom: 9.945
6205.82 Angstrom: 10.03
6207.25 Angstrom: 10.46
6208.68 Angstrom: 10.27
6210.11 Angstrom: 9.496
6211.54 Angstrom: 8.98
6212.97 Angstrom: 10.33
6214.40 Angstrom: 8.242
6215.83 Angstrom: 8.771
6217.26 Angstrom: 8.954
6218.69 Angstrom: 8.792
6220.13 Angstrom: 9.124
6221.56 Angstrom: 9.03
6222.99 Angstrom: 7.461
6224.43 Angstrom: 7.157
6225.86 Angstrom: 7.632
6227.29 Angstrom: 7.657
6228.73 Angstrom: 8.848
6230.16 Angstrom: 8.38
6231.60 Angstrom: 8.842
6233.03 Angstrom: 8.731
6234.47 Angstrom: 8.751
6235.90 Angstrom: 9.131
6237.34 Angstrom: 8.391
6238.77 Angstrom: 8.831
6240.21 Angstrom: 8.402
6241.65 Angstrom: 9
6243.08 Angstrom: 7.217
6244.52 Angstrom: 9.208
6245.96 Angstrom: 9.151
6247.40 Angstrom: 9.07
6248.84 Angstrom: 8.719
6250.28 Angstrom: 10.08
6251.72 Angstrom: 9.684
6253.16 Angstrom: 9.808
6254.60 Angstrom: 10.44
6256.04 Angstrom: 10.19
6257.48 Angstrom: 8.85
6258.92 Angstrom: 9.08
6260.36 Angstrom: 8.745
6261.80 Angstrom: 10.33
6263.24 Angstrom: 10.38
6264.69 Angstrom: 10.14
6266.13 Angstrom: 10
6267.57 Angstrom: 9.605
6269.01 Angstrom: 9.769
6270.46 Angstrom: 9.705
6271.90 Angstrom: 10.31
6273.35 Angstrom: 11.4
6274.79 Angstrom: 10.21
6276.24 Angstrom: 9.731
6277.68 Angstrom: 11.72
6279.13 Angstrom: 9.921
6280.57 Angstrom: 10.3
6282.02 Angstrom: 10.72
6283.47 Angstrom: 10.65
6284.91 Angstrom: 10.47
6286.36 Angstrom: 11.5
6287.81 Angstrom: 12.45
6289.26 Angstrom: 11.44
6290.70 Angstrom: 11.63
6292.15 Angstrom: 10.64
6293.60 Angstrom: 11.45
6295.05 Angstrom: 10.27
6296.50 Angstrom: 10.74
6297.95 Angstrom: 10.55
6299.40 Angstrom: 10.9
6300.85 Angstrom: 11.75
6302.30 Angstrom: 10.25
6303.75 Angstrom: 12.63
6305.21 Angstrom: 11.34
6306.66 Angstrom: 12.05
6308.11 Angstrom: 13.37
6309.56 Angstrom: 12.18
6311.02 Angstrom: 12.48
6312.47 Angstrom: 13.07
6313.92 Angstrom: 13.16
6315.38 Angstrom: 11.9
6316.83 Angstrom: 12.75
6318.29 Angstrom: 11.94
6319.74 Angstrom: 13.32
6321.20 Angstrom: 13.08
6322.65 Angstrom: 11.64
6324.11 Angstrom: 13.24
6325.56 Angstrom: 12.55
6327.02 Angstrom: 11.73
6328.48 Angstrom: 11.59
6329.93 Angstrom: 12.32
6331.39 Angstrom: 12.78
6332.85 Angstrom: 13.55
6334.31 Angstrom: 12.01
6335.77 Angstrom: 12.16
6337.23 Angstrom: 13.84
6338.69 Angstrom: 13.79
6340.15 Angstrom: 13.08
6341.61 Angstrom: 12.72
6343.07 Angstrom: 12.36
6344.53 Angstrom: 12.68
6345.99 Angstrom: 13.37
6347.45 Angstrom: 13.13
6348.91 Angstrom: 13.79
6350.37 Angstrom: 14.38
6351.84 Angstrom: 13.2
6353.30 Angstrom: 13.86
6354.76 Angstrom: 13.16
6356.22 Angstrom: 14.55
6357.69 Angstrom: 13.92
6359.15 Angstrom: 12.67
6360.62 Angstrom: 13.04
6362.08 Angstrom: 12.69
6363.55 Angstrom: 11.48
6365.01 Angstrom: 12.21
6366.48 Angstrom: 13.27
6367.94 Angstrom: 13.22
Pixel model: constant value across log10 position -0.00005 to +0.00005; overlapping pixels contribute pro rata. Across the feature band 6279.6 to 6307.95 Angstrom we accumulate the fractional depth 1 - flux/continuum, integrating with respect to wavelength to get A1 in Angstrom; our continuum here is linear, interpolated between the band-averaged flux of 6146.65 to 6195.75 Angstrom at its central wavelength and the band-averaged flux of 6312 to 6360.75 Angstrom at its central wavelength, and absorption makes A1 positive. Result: 2.61 Angstrom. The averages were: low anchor 10.5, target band 11.2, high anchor 12.9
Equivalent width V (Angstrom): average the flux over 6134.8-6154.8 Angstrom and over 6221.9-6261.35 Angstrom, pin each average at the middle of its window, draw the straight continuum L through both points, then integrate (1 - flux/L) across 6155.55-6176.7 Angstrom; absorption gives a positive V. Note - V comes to 3.8 Angstrom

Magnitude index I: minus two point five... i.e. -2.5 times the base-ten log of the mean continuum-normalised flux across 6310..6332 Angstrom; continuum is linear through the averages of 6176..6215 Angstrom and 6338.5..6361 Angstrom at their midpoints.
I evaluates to 0.02 mag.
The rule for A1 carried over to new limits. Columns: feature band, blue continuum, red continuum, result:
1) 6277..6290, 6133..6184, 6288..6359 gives 1.3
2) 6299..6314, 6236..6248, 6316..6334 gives -0.5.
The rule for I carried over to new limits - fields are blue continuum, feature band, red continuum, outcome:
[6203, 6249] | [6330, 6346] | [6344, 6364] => -0.01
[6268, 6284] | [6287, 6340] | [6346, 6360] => -0.02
